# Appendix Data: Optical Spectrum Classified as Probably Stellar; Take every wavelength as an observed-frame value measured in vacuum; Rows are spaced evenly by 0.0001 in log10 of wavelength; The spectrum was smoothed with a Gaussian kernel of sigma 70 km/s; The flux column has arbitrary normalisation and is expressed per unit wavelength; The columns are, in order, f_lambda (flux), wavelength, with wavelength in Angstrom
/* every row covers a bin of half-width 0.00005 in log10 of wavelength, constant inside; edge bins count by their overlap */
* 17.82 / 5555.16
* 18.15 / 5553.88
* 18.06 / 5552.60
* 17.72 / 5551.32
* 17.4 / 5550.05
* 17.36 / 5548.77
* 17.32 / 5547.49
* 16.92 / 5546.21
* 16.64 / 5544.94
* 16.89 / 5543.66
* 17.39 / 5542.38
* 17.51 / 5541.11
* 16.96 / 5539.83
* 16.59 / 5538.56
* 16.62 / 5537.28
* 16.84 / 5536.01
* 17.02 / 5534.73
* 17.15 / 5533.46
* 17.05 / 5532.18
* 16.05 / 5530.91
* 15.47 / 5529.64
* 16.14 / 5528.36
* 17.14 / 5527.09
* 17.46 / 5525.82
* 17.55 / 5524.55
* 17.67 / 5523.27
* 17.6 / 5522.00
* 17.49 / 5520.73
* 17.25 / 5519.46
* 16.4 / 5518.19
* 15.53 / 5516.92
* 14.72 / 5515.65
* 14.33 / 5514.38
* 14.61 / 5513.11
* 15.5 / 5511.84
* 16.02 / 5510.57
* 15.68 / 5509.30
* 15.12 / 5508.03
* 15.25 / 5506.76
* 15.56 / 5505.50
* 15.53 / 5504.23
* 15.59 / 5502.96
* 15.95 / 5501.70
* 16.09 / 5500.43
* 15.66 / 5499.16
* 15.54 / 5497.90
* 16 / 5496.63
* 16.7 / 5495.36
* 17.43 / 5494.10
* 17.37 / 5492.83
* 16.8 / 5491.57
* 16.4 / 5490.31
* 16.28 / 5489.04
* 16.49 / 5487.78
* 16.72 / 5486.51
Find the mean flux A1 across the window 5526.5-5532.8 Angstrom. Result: 16.4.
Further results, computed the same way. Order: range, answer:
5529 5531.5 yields 15.8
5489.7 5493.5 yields 16.9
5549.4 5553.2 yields 17.7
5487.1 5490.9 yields 16.4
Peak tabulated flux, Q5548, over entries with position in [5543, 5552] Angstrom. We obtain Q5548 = 17.72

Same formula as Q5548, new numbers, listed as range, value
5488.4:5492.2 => 16.8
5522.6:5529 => 17.67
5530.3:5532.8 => 17.05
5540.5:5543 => 17.51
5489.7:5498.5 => 17.43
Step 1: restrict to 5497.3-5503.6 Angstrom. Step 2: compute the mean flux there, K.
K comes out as 15.8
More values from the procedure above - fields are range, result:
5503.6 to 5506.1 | 15.5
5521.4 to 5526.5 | 17.6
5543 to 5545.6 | 16.8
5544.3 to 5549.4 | 17.1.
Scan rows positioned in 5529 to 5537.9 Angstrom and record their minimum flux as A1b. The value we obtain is 15.47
